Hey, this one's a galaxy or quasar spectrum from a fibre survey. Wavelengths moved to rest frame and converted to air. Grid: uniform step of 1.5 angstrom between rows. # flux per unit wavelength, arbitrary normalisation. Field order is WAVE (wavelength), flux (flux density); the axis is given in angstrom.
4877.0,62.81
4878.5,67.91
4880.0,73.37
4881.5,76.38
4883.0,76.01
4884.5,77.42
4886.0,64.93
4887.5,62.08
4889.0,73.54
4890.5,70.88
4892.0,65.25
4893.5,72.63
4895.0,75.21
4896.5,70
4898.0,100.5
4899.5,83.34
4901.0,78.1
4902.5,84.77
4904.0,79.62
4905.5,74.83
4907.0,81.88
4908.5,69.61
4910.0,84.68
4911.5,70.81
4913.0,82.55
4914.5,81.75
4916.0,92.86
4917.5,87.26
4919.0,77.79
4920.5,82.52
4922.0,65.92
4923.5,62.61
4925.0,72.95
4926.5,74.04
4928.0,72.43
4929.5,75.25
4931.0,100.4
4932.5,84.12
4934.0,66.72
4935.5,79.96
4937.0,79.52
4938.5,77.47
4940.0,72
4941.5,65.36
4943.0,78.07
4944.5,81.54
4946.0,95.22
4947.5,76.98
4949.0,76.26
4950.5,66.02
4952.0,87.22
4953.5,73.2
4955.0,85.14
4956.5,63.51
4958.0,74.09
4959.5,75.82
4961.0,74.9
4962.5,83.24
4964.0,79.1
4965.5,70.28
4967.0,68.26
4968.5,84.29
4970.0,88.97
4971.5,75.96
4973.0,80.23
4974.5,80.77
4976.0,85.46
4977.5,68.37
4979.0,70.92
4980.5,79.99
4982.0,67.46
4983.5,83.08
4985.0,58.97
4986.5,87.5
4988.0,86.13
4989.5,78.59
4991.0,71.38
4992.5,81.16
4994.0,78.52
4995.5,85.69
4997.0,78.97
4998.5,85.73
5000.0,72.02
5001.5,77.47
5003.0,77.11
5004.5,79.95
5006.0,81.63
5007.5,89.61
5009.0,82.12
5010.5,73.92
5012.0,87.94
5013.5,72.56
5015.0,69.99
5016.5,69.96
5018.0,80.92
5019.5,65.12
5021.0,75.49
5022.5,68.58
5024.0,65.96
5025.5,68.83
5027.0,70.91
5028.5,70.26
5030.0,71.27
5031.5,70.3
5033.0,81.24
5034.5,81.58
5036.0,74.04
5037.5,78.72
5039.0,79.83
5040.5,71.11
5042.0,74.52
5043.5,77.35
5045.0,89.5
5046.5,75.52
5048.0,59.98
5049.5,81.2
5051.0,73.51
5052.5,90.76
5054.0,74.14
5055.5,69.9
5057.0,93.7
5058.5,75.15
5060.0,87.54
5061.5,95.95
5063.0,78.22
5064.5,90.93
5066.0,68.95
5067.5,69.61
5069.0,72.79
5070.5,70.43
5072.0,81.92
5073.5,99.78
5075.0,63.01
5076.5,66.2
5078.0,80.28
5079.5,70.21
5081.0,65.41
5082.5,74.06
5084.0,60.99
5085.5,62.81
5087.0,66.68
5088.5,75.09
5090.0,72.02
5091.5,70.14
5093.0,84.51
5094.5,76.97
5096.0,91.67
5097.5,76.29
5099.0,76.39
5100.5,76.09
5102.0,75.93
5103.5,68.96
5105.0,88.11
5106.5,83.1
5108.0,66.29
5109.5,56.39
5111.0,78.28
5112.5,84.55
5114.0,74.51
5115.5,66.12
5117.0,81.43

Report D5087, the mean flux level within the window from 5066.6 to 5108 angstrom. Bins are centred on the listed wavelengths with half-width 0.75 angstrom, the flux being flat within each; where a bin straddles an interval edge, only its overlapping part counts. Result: 74.6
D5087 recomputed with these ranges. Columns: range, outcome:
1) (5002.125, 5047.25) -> 75.9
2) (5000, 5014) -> 80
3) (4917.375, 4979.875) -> 77.1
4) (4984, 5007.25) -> 79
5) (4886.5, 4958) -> 77.2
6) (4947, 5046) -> 76.7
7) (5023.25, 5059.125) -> 75.8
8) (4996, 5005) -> 78.7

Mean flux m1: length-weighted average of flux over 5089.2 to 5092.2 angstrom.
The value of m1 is 71.2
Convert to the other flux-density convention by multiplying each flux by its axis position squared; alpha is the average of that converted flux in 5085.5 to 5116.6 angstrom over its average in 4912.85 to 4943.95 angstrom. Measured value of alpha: 1.0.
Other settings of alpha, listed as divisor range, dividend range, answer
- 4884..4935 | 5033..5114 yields 1.06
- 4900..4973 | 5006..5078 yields 1.03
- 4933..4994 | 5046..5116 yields 1.03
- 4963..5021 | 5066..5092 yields 0.96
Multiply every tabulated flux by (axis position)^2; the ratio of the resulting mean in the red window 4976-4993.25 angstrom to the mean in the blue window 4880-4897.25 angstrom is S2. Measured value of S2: 1.1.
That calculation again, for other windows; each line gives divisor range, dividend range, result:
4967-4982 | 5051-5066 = 1.09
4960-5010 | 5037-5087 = 1.00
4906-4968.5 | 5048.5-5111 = 1.04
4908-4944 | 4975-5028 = 1.02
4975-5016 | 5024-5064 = 1.01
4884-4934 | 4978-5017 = 1.05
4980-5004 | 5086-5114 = 1.01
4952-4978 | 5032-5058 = 1.04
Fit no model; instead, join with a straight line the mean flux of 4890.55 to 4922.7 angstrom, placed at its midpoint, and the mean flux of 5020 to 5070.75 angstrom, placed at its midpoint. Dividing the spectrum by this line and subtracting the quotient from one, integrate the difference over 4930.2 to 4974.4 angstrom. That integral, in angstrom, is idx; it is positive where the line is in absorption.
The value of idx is 0.0 angstrom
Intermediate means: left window 79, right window 76.4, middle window 78.1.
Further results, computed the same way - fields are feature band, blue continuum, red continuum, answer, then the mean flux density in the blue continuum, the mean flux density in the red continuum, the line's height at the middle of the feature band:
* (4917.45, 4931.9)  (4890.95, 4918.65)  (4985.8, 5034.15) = 0.4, 79.6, 76.8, 79.1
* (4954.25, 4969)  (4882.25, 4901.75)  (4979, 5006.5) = 0.3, 74.6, 78.2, 77.1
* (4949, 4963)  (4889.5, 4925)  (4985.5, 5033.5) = 0.3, 77.9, 76.7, 77.3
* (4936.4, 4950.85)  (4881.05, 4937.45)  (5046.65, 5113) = 0.0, 77.1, 76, 76.9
